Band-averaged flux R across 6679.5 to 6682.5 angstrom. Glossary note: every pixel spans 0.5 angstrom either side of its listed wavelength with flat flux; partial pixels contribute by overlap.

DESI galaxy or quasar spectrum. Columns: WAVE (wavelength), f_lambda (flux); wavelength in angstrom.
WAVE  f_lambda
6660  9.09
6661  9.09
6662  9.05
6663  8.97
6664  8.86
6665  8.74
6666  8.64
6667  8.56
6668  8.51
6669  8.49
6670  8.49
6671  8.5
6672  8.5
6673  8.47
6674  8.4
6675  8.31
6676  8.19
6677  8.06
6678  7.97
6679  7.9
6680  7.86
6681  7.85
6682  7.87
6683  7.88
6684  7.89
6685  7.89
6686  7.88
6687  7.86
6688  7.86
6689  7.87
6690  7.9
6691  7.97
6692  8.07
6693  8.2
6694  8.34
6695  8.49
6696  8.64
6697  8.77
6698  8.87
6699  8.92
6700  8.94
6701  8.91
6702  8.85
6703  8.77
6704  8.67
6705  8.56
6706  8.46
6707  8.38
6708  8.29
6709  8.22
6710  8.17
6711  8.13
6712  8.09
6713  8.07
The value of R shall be 7.86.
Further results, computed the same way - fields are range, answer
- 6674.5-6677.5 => 8.19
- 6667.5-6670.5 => 8.5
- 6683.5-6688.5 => 7.88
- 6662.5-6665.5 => 8.86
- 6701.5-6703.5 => 8.81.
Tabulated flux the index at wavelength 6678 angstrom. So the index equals 7.97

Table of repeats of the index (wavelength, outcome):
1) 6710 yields 8.17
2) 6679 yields 7.9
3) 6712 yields 8.09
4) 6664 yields 8.86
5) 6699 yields 8.92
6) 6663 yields 8.97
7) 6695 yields 8.49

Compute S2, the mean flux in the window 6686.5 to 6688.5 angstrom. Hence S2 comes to 7.86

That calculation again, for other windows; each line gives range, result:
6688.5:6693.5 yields 8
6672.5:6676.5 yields 8.34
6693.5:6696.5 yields 8.49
